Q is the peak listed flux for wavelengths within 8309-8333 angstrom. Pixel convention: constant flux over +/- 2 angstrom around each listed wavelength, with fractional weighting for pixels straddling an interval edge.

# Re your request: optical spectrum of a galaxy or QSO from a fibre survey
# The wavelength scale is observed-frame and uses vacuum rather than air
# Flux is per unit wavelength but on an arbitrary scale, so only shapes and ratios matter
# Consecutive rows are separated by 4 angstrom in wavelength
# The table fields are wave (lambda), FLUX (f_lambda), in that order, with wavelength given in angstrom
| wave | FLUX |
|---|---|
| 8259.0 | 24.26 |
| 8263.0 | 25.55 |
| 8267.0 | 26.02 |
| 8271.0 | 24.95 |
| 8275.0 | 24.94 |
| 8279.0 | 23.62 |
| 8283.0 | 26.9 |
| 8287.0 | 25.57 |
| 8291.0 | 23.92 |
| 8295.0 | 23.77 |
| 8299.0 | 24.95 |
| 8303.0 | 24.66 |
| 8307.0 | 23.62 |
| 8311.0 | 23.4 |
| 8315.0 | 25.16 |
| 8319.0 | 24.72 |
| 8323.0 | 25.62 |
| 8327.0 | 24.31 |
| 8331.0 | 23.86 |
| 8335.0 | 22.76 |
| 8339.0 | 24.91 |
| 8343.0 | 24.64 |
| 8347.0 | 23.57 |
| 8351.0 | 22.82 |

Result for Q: 25.62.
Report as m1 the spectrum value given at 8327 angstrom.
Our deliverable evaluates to 24.31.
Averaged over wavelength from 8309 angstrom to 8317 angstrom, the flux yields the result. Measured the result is 24.3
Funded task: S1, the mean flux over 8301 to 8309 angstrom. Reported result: 24.1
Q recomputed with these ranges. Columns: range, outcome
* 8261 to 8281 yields 26.02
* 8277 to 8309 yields 26.9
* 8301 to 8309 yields 24.66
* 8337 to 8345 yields 24.91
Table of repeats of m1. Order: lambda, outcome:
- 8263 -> 25.55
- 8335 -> 22.76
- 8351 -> 22.82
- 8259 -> 24.26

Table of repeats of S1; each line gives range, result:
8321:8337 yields 24.1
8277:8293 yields 25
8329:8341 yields 23.8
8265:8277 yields 25.3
